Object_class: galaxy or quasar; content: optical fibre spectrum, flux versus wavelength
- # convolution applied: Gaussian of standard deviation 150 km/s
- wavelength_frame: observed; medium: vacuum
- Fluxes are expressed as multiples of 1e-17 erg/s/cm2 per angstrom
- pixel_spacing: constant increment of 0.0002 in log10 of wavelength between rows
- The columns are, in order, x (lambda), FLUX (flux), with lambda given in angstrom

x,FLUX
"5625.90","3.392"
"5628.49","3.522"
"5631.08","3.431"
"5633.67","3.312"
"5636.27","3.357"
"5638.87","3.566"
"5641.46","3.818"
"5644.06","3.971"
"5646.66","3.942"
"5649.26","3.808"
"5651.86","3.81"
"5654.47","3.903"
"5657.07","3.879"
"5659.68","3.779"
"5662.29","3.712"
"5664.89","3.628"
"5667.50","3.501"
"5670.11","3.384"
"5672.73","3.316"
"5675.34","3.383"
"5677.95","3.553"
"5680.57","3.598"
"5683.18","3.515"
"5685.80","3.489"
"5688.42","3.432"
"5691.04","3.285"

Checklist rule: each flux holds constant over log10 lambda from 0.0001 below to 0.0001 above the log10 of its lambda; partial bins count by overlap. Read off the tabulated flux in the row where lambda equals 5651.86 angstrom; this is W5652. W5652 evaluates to 3.81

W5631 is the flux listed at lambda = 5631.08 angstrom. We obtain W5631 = 3.431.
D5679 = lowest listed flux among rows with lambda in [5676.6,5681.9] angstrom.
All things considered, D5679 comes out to 3.553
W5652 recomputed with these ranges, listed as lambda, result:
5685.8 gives 3.489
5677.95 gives 3.553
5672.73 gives 3.316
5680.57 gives 3.598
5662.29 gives 3.712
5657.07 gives 3.879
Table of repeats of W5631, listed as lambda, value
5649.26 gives 3.808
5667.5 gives 3.501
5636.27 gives 3.357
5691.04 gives 3.285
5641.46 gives 3.818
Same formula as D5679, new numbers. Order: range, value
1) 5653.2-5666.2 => 3.628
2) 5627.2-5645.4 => 3.312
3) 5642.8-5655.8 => 3.808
